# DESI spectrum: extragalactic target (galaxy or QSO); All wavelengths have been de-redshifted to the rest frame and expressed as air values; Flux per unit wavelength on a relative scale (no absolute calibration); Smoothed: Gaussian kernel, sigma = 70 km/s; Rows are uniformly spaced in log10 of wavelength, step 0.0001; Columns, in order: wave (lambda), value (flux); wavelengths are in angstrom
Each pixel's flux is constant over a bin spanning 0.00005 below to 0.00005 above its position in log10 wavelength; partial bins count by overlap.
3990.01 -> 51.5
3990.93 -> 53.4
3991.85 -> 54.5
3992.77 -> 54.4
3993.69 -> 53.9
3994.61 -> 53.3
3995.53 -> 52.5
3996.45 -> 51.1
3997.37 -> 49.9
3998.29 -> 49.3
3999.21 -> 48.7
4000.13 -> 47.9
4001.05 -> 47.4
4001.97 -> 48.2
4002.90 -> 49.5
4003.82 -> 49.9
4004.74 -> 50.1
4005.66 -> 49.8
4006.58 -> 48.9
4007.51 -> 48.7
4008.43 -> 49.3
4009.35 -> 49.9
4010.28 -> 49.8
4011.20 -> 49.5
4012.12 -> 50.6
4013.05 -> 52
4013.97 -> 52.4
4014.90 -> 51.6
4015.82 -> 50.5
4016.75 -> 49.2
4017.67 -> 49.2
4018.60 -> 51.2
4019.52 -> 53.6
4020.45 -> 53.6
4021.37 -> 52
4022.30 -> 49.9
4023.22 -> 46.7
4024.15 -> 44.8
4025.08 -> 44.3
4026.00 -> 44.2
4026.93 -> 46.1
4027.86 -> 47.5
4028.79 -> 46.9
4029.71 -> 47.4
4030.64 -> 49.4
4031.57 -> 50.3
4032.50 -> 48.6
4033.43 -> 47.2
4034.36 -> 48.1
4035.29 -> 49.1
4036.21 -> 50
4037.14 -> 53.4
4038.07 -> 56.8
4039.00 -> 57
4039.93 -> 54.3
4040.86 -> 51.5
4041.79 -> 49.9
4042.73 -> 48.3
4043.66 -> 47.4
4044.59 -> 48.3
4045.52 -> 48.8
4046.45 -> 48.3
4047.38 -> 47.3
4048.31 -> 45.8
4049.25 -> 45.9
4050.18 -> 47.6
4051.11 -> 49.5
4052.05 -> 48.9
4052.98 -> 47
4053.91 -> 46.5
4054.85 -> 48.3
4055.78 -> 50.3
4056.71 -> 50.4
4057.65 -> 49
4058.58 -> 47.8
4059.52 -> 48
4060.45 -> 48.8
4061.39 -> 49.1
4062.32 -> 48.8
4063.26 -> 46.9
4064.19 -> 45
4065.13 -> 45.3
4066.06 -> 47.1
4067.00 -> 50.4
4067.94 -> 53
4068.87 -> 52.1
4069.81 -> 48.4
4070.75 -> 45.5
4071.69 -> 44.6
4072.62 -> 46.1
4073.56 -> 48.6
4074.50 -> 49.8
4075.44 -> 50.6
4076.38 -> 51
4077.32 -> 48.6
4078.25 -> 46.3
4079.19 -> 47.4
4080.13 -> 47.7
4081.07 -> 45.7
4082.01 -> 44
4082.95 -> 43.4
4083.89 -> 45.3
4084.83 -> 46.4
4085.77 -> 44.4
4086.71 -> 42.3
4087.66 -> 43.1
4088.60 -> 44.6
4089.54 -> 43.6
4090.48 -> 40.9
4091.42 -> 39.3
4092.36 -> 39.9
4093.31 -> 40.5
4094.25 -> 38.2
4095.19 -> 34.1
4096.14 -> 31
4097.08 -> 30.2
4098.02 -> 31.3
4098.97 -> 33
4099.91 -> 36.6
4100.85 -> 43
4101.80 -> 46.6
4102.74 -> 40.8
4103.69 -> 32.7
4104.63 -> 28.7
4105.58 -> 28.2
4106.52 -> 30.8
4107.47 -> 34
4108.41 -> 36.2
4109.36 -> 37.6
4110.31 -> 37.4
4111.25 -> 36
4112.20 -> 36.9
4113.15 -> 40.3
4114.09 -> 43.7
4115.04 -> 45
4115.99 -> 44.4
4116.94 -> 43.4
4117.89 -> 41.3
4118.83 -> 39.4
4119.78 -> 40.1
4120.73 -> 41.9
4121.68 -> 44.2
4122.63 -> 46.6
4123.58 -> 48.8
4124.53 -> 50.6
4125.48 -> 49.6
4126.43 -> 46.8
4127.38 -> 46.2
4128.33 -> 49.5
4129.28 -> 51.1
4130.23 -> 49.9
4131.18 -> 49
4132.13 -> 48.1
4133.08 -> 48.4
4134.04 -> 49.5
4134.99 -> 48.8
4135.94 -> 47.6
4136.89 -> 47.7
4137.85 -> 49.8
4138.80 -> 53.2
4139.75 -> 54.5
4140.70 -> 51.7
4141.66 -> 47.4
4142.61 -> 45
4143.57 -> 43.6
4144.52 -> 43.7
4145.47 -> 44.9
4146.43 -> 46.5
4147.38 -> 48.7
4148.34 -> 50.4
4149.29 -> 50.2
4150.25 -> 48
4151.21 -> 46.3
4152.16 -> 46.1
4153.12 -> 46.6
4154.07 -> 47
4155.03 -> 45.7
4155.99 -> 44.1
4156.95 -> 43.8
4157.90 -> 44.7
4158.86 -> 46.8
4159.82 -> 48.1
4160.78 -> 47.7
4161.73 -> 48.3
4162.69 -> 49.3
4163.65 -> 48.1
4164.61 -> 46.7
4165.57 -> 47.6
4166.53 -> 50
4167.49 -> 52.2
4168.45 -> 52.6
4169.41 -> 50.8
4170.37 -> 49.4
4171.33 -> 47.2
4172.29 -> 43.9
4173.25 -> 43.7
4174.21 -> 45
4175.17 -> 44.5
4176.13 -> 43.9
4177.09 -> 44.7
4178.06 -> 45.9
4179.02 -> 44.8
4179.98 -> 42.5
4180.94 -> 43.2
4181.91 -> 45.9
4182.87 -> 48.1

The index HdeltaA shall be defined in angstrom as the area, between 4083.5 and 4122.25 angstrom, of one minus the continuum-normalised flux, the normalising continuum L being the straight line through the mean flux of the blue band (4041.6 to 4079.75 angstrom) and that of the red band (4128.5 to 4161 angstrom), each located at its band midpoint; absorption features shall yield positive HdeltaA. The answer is 7.3 angstrom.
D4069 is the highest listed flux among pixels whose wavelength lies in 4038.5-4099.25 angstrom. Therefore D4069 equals 57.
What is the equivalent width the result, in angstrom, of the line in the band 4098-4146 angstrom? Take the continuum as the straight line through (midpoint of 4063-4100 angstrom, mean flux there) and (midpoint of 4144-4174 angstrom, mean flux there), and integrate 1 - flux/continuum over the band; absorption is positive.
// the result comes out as 2.5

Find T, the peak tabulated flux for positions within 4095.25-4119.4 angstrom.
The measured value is 46.6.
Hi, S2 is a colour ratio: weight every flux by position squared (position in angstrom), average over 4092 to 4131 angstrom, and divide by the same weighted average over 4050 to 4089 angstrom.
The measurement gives 0.87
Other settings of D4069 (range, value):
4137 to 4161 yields 54.5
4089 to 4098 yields 43.6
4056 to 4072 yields 53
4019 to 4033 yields 53.6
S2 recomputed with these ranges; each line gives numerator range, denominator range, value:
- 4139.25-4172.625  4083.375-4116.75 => 1.27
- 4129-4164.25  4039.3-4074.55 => 1.03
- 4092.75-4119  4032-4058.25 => 0.78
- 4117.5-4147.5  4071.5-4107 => 1.17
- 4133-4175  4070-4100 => 1.16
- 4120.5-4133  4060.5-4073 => 1.03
